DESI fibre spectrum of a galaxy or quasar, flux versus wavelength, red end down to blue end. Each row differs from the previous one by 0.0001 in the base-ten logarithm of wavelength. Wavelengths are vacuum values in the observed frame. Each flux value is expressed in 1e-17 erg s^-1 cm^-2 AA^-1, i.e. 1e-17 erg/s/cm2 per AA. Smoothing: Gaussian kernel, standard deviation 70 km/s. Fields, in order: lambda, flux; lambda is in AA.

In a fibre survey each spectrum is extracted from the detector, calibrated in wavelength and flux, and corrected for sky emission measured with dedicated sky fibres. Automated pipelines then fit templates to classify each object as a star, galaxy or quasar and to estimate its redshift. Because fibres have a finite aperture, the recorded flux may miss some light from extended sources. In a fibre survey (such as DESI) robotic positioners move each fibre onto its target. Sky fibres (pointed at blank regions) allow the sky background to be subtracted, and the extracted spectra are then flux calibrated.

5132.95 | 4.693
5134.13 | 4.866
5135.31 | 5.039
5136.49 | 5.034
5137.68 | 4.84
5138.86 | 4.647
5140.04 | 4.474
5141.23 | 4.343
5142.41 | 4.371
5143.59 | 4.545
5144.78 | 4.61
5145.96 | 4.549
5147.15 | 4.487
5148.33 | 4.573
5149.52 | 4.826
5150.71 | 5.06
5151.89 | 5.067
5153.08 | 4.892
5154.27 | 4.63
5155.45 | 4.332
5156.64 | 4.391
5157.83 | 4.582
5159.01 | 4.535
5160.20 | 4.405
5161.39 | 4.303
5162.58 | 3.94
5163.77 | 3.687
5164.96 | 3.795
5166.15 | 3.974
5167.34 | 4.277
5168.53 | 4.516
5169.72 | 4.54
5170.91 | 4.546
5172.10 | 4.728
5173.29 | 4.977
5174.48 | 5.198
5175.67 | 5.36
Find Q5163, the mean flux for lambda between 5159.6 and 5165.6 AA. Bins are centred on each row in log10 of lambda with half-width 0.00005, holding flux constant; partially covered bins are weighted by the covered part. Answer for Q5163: 4.02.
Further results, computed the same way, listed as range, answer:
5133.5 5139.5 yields 4.89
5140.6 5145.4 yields 4.47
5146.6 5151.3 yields 4.74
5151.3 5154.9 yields 4.86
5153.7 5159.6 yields 4.5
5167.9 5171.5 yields 4.53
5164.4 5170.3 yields 4.22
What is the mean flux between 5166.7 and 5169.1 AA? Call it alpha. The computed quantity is 4.39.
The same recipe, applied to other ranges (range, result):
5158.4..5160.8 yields 4.48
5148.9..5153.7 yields 4.95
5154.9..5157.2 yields 4.36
